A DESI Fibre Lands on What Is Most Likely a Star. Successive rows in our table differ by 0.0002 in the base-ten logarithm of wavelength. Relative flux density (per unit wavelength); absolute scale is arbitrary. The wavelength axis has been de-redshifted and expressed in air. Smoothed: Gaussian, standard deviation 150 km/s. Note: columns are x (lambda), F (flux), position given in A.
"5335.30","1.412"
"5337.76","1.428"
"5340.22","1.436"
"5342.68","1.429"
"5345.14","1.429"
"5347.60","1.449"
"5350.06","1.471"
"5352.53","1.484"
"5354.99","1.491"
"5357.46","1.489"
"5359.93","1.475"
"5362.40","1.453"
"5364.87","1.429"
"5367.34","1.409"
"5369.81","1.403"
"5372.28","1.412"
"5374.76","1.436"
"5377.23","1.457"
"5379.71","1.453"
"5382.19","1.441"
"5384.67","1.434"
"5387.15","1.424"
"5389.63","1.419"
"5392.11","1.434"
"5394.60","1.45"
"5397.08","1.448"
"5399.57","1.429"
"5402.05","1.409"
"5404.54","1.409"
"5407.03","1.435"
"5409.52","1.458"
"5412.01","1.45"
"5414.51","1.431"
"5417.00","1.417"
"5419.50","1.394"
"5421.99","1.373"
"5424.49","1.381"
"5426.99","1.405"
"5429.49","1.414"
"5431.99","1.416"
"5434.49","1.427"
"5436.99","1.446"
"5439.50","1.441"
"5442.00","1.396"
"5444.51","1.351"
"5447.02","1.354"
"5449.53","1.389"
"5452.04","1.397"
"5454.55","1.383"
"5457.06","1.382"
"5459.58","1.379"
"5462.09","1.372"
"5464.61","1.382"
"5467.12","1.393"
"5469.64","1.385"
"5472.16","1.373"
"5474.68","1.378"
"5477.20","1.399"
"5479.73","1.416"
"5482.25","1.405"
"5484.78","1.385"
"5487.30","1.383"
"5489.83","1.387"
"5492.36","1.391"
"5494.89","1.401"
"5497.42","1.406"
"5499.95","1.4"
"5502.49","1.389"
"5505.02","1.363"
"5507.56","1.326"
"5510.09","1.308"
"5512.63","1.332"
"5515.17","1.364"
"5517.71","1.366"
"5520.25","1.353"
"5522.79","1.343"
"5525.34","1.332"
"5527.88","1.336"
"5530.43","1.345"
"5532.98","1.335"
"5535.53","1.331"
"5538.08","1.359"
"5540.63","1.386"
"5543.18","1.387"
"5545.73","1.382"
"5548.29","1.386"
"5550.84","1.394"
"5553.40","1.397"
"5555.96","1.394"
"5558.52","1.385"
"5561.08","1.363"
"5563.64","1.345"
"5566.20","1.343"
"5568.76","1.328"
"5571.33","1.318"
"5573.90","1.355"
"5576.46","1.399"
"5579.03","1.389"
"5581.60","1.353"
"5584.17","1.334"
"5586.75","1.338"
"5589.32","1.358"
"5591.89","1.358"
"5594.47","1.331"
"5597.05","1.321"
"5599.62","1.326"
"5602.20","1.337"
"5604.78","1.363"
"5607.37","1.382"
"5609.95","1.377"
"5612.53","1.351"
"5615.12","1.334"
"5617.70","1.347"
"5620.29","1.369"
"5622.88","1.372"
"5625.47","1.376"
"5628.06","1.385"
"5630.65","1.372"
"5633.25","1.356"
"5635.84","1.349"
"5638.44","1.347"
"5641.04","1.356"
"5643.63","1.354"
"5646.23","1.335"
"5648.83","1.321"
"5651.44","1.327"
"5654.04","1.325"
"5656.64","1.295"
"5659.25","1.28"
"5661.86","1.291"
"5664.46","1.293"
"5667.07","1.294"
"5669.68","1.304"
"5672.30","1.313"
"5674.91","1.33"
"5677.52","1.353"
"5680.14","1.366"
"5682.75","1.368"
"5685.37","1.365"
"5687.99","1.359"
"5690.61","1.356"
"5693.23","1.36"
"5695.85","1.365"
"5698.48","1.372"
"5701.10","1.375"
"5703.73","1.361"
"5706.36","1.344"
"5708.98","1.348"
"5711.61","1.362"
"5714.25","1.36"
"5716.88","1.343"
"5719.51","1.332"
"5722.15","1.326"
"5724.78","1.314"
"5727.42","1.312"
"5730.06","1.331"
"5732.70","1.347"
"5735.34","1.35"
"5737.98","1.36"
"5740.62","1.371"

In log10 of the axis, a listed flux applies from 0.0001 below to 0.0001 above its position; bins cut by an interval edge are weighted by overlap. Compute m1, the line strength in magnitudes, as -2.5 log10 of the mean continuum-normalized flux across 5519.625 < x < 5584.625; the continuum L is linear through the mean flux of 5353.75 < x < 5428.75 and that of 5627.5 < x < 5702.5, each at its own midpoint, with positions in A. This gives 0.01 mag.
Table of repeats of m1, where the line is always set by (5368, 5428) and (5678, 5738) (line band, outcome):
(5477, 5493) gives 0.01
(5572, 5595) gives 0.02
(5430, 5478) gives 0.02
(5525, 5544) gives 0.03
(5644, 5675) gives 0.04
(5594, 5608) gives 0.03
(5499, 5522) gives 0.03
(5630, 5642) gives 0.01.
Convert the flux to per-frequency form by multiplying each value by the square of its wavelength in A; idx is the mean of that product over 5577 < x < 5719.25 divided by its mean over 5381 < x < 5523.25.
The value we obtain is 1.03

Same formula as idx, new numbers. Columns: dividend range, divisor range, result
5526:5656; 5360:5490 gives 1.02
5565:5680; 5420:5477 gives 1.03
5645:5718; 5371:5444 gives 1.04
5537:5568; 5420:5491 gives 1.02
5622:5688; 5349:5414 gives 1.02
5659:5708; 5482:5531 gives 1.05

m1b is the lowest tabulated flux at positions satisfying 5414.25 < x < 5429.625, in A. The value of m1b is 1.373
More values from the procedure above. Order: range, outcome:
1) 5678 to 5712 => 1.344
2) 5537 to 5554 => 1.359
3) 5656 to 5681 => 1.28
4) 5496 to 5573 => 1.308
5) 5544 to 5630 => 1.318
